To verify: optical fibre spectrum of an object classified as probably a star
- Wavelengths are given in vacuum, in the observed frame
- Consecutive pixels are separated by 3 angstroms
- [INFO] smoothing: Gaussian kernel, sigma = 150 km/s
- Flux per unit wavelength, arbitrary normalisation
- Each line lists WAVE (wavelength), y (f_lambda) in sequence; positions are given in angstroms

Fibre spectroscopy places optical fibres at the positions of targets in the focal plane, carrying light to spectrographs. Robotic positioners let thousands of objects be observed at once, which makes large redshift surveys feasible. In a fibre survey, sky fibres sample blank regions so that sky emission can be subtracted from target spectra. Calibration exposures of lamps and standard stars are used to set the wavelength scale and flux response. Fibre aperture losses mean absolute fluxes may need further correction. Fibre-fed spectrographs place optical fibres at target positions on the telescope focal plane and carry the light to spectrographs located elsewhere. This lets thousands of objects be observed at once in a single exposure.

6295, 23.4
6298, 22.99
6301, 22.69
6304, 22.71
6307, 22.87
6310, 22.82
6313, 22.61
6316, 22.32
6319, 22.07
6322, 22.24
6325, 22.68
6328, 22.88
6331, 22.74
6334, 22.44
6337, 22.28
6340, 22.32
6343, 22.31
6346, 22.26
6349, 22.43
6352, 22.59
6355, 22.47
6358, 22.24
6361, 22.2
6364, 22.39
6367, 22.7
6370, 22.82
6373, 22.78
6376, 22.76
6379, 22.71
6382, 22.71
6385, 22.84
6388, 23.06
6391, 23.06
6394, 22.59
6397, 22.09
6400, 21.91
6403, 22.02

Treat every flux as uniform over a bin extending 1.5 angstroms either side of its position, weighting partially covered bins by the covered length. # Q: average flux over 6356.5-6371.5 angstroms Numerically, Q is 22.5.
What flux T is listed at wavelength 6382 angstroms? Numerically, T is 22.71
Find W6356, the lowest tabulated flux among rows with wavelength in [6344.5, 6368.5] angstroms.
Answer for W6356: 22.2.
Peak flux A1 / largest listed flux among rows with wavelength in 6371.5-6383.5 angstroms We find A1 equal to 22.78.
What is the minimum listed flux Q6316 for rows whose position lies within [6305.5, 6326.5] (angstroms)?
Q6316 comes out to 22.07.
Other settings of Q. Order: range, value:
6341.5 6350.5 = 22.3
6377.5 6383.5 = 22.7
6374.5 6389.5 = 22.8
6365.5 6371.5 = 22.8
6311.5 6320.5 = 22.3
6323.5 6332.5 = 22.8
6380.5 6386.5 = 22.8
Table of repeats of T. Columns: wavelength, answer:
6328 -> 22.88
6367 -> 22.7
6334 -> 22.44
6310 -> 22.82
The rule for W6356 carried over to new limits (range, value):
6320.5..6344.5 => 22.24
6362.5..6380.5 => 22.39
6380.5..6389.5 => 22.71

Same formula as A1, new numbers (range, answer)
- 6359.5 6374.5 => 22.82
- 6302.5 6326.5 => 22.87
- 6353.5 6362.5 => 22.47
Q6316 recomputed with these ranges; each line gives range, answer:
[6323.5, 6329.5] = 22.68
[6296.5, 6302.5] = 22.69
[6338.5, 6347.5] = 22.26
